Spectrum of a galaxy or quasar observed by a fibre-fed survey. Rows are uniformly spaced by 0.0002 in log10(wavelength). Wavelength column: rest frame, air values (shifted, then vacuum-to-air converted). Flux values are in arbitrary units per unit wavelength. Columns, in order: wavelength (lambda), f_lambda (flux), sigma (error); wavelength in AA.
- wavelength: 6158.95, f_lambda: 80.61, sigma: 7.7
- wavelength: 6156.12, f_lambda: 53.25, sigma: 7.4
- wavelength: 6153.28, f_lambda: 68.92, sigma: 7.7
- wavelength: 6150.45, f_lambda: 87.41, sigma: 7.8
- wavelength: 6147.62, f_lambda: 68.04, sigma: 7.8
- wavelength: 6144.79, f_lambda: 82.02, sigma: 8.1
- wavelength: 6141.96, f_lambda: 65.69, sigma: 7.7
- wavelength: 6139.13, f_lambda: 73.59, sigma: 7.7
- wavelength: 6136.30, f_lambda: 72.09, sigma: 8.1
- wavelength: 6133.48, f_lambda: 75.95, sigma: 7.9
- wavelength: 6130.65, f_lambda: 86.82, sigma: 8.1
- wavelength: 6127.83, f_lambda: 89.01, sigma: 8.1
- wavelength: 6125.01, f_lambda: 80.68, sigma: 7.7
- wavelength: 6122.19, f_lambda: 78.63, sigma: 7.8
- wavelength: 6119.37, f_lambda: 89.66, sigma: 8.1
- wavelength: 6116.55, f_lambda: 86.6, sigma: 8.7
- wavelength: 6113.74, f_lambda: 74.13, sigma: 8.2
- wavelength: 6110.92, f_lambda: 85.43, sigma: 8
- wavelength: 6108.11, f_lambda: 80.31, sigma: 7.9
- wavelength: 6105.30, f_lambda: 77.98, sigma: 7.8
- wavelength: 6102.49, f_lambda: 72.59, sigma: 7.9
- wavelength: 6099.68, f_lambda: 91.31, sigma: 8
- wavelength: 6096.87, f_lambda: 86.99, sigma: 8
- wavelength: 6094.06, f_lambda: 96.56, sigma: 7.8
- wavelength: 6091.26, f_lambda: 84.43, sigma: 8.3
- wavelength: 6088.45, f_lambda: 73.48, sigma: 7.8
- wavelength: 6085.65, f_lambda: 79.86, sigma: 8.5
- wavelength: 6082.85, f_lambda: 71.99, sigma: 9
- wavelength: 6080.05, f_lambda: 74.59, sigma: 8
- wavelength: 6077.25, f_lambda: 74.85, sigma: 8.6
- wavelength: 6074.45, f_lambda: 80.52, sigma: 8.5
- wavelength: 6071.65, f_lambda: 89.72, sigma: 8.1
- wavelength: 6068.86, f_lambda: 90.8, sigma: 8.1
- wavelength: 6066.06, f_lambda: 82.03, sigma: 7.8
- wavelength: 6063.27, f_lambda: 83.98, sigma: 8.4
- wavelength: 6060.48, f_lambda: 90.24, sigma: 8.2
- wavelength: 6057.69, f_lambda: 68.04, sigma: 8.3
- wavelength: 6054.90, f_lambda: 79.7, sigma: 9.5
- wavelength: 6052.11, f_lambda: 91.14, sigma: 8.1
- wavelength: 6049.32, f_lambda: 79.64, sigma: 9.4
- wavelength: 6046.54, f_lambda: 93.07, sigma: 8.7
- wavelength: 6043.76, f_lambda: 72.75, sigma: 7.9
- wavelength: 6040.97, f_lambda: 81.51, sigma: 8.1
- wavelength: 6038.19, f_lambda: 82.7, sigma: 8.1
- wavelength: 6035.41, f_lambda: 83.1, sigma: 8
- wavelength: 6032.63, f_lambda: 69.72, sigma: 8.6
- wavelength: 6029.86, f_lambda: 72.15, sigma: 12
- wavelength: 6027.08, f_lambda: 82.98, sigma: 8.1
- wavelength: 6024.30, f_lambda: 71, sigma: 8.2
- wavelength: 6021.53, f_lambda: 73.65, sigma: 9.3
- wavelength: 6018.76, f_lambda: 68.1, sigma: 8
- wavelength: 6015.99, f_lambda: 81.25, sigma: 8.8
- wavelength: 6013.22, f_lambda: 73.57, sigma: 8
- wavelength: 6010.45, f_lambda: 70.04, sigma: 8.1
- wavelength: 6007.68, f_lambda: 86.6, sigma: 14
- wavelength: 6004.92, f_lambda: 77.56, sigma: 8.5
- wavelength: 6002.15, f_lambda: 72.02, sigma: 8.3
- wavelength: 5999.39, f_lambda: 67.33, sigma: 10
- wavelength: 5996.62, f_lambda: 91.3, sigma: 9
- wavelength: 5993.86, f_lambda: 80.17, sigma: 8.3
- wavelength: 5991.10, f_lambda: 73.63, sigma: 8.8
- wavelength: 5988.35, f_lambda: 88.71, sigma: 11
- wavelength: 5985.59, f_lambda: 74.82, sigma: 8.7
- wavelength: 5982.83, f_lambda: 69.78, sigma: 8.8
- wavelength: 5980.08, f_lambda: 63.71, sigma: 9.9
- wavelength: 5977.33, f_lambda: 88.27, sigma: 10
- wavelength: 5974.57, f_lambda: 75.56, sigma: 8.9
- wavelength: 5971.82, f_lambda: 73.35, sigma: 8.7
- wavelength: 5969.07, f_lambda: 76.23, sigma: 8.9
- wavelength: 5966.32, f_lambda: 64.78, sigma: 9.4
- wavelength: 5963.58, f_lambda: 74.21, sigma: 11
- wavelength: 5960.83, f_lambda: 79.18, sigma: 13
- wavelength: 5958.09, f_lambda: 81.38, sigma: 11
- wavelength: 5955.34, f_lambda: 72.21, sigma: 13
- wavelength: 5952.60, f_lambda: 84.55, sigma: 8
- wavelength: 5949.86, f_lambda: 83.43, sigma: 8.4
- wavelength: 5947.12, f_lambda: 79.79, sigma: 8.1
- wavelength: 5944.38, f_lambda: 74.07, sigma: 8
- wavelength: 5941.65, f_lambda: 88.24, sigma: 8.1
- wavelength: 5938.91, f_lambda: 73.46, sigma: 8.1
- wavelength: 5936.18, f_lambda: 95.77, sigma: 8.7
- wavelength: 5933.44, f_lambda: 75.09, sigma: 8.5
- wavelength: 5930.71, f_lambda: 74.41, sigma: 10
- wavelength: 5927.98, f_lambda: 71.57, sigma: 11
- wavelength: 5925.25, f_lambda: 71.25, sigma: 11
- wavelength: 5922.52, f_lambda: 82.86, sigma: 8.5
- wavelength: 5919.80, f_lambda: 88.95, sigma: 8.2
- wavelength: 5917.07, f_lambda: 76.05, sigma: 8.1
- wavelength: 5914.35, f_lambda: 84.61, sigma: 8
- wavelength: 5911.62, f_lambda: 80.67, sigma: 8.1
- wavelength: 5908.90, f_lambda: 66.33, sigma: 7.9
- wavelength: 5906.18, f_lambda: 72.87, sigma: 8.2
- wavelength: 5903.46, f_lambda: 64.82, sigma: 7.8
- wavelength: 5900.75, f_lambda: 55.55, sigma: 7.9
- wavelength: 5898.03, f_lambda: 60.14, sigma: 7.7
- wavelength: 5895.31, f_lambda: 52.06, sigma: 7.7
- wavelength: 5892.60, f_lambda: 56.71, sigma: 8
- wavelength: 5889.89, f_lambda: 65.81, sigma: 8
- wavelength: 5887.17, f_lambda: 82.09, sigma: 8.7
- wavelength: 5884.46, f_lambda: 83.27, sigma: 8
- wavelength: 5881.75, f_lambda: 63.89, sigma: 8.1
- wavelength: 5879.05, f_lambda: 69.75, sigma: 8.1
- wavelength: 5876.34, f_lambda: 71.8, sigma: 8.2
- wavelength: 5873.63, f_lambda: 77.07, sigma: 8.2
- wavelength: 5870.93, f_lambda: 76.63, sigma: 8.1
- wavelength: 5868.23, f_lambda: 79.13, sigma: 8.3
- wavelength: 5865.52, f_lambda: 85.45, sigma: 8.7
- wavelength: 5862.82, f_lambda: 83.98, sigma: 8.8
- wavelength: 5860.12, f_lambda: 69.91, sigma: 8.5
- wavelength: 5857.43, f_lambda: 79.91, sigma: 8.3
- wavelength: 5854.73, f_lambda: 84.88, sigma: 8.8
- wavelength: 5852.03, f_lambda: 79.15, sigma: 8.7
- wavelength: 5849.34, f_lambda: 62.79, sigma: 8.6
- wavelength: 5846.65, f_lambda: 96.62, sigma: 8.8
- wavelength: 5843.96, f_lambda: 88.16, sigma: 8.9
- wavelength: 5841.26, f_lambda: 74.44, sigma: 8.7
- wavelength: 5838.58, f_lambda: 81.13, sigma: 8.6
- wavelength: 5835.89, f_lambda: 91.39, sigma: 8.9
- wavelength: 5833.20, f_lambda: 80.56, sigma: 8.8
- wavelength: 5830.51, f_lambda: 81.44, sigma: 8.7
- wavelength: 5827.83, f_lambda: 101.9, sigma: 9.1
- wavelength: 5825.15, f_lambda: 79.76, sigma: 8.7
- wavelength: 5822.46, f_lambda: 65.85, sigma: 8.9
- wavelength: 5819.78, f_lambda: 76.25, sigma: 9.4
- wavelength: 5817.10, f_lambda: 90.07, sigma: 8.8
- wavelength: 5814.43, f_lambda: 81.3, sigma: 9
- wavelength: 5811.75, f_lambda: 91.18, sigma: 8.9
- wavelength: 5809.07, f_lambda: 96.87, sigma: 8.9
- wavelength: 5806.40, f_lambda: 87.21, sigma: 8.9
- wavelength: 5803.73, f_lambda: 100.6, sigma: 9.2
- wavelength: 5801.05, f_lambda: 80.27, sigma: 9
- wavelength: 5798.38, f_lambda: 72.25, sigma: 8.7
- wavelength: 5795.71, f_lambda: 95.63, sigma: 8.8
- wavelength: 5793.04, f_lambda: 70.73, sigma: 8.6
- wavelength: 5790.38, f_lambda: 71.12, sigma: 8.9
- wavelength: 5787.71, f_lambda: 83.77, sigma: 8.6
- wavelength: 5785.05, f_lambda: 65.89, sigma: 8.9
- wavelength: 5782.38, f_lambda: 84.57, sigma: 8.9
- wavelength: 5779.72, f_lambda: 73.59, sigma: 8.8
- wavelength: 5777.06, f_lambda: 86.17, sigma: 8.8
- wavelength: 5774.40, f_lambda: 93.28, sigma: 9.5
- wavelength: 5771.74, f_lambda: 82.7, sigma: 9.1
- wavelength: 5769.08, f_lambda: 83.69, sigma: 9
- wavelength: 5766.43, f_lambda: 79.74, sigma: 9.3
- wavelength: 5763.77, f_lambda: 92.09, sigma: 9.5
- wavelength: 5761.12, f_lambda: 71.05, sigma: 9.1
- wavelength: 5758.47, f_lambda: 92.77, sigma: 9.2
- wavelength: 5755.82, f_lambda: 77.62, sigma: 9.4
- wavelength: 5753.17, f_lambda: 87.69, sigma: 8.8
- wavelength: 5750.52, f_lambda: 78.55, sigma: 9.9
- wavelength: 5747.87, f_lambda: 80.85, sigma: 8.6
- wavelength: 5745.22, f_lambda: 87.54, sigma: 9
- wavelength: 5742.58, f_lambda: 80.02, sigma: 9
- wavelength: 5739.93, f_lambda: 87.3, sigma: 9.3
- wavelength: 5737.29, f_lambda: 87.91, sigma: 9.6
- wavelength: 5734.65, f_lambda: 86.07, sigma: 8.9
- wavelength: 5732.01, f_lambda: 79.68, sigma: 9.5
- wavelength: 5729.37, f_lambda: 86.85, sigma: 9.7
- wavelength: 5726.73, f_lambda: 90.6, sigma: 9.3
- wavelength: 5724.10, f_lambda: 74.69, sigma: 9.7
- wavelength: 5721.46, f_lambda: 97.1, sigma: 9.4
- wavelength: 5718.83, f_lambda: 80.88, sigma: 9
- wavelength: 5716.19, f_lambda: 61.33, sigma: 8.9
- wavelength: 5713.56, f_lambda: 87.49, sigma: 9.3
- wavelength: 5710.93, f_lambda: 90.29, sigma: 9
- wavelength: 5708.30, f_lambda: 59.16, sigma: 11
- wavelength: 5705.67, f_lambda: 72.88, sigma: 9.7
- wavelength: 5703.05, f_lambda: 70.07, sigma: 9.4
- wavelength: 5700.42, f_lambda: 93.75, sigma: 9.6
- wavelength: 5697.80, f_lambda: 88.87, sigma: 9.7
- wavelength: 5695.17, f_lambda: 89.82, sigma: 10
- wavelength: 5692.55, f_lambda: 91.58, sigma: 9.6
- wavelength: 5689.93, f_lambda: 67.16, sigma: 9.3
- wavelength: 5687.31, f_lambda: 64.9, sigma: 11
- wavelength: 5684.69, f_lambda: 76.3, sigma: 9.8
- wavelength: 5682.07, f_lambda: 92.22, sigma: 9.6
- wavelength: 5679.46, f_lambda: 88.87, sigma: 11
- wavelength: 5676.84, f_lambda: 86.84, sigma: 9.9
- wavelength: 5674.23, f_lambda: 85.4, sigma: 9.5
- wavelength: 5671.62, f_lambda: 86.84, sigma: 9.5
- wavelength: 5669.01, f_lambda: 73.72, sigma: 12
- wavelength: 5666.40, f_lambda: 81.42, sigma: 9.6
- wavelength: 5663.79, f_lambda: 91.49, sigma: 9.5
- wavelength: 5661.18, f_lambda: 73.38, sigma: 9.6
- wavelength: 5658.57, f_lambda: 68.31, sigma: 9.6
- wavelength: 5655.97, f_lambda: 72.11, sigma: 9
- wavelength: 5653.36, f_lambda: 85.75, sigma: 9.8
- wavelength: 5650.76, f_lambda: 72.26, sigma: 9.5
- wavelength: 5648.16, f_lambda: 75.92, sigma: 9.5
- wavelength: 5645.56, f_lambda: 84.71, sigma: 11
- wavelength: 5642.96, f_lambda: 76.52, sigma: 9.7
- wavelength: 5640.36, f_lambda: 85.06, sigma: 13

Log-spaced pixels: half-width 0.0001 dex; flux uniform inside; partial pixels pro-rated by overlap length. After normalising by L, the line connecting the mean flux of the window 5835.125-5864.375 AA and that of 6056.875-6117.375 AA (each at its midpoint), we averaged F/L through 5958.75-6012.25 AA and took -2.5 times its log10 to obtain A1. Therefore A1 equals 0.072 mag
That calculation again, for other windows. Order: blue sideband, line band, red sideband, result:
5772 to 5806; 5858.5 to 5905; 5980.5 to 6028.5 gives 0.129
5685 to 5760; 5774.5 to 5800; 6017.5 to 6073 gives 0.035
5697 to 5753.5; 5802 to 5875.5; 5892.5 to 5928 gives -0.107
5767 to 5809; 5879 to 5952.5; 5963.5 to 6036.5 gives 0.060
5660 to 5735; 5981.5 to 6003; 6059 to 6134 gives 0.068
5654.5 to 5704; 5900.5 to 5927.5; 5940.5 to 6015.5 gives 0.042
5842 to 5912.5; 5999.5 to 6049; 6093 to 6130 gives 0.041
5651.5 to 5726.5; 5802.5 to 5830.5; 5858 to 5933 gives -0.146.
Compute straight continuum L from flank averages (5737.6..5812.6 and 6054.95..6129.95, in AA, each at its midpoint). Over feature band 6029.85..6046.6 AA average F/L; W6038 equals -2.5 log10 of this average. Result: 0.047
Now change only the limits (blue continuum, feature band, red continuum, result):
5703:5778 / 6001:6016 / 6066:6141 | 0.071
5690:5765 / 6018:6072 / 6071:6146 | 0.008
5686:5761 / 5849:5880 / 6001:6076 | 0.049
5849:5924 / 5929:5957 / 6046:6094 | -0.054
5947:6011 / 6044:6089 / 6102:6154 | -0.044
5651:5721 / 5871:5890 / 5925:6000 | 0.060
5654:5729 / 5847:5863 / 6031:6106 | 0.049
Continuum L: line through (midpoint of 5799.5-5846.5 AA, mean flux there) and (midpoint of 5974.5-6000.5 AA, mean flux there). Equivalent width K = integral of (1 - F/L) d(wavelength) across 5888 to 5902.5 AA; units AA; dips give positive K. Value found 4.0 AA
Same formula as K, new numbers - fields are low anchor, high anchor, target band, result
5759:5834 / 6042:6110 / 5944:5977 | 2.2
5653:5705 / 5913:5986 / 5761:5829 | -2.9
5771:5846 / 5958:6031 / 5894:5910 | 3.5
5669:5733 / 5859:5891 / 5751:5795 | -1.1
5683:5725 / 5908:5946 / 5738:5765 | -1.5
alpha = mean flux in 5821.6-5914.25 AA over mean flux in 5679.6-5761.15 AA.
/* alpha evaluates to 0.92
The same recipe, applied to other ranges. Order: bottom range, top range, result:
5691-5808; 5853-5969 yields 0.91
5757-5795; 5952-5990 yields 0.94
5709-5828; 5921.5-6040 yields 0.93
